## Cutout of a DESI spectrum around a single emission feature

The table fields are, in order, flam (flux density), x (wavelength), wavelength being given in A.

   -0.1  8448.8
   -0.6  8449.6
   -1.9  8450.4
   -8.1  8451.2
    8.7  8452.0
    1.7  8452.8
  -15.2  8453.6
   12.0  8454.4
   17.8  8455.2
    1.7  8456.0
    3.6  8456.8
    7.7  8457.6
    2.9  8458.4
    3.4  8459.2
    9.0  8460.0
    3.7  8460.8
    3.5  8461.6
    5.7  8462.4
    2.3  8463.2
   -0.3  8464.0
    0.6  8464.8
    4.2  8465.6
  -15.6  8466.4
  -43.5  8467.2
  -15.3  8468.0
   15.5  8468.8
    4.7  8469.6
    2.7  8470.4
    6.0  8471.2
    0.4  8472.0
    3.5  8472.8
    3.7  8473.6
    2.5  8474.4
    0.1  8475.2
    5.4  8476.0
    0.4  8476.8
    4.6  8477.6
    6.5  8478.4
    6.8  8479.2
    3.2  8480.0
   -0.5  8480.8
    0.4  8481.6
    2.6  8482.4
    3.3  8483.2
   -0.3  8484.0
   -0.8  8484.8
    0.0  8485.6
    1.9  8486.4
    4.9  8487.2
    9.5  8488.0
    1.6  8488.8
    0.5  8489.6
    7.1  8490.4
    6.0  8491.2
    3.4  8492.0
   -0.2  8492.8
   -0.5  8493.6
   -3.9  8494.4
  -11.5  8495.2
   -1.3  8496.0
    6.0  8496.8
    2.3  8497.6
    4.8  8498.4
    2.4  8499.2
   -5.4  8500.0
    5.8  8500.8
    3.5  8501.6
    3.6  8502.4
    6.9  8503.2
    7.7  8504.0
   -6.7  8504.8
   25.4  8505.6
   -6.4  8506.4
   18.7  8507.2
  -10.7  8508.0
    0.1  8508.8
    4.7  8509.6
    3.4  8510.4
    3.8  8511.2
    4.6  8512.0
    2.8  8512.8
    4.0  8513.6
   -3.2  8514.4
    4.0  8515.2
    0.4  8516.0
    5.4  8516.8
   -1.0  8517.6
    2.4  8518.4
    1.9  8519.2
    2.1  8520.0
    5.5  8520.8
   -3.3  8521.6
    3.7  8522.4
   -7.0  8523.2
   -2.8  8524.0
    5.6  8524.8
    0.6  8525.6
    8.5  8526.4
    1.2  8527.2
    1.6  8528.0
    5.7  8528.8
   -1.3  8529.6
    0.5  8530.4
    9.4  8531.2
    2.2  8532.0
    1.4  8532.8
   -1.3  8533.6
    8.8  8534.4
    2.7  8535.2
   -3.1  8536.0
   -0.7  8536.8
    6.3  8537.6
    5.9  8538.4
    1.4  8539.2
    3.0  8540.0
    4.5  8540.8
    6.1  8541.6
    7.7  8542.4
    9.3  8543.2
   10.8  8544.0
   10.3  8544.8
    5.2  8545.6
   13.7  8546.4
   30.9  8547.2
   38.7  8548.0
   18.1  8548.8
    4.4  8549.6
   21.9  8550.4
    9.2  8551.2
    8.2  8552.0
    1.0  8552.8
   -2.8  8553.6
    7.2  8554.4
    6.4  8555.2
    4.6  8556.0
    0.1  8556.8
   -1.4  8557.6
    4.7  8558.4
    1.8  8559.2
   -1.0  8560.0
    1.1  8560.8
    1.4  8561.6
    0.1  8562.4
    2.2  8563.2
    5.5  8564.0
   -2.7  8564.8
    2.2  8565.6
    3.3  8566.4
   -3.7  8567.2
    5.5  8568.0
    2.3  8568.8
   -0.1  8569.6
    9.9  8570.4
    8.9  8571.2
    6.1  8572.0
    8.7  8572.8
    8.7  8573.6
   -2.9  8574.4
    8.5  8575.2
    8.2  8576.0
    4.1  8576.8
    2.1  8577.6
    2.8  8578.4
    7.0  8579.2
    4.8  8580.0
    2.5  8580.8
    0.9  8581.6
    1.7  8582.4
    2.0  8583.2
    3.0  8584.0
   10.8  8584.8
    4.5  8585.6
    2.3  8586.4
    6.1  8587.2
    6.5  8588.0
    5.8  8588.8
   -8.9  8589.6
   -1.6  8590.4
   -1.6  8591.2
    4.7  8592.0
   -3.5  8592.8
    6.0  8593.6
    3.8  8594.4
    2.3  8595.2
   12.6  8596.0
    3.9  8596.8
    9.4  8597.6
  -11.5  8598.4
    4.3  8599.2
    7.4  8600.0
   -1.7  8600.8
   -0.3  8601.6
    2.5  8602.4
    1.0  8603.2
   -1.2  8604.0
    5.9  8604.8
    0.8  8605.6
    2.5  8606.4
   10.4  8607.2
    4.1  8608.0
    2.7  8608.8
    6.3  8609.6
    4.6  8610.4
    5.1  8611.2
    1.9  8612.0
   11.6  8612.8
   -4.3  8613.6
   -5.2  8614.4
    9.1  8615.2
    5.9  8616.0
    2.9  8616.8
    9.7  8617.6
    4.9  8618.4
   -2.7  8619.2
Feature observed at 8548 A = H-beta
